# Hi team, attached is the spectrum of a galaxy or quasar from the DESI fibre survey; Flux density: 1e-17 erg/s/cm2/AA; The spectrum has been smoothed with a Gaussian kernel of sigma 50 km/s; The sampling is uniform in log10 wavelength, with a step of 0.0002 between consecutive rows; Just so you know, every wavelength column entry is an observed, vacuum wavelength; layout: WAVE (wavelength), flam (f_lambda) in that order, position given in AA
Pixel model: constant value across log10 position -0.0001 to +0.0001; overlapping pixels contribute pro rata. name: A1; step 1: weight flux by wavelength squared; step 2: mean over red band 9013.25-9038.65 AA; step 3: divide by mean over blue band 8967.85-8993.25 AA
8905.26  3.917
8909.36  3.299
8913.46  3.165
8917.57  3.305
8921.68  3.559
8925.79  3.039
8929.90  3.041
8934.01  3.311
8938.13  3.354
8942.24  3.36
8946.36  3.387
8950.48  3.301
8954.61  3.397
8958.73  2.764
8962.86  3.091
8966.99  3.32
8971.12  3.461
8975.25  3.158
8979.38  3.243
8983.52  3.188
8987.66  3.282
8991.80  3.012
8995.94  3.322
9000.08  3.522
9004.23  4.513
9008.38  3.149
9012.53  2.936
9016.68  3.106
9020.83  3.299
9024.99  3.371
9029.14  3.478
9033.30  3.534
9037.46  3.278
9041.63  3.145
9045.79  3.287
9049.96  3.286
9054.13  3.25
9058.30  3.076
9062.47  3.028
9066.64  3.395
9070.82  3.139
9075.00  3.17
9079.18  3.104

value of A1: 1.0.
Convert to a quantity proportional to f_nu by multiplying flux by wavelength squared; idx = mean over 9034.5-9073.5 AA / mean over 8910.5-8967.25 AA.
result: 1.0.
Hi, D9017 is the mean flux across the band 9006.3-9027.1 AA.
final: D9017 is 3.17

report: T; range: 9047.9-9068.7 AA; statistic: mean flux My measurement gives 3.21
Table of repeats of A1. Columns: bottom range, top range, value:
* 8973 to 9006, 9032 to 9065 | 0.96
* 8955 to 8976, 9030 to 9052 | 1.06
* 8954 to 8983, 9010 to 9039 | 1.04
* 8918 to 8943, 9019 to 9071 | 1.03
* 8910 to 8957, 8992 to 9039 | 1.05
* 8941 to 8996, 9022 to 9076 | 1.03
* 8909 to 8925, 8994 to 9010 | 1.12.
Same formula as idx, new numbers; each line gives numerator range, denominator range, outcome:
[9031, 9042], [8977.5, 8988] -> 1.05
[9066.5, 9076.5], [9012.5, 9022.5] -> 1.03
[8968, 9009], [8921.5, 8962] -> 1.06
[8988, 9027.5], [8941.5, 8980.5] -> 1.05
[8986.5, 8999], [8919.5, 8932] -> 1.02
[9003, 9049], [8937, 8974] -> 1.04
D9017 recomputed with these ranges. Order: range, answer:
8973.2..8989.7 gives 3.22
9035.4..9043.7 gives 3.21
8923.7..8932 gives 3.05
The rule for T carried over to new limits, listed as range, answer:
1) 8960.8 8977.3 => 3.26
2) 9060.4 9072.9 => 3.19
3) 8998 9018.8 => 3.44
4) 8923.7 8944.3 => 3.22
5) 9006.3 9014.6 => 3.04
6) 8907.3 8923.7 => 3.33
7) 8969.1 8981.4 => 3.29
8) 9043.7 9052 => 3.29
